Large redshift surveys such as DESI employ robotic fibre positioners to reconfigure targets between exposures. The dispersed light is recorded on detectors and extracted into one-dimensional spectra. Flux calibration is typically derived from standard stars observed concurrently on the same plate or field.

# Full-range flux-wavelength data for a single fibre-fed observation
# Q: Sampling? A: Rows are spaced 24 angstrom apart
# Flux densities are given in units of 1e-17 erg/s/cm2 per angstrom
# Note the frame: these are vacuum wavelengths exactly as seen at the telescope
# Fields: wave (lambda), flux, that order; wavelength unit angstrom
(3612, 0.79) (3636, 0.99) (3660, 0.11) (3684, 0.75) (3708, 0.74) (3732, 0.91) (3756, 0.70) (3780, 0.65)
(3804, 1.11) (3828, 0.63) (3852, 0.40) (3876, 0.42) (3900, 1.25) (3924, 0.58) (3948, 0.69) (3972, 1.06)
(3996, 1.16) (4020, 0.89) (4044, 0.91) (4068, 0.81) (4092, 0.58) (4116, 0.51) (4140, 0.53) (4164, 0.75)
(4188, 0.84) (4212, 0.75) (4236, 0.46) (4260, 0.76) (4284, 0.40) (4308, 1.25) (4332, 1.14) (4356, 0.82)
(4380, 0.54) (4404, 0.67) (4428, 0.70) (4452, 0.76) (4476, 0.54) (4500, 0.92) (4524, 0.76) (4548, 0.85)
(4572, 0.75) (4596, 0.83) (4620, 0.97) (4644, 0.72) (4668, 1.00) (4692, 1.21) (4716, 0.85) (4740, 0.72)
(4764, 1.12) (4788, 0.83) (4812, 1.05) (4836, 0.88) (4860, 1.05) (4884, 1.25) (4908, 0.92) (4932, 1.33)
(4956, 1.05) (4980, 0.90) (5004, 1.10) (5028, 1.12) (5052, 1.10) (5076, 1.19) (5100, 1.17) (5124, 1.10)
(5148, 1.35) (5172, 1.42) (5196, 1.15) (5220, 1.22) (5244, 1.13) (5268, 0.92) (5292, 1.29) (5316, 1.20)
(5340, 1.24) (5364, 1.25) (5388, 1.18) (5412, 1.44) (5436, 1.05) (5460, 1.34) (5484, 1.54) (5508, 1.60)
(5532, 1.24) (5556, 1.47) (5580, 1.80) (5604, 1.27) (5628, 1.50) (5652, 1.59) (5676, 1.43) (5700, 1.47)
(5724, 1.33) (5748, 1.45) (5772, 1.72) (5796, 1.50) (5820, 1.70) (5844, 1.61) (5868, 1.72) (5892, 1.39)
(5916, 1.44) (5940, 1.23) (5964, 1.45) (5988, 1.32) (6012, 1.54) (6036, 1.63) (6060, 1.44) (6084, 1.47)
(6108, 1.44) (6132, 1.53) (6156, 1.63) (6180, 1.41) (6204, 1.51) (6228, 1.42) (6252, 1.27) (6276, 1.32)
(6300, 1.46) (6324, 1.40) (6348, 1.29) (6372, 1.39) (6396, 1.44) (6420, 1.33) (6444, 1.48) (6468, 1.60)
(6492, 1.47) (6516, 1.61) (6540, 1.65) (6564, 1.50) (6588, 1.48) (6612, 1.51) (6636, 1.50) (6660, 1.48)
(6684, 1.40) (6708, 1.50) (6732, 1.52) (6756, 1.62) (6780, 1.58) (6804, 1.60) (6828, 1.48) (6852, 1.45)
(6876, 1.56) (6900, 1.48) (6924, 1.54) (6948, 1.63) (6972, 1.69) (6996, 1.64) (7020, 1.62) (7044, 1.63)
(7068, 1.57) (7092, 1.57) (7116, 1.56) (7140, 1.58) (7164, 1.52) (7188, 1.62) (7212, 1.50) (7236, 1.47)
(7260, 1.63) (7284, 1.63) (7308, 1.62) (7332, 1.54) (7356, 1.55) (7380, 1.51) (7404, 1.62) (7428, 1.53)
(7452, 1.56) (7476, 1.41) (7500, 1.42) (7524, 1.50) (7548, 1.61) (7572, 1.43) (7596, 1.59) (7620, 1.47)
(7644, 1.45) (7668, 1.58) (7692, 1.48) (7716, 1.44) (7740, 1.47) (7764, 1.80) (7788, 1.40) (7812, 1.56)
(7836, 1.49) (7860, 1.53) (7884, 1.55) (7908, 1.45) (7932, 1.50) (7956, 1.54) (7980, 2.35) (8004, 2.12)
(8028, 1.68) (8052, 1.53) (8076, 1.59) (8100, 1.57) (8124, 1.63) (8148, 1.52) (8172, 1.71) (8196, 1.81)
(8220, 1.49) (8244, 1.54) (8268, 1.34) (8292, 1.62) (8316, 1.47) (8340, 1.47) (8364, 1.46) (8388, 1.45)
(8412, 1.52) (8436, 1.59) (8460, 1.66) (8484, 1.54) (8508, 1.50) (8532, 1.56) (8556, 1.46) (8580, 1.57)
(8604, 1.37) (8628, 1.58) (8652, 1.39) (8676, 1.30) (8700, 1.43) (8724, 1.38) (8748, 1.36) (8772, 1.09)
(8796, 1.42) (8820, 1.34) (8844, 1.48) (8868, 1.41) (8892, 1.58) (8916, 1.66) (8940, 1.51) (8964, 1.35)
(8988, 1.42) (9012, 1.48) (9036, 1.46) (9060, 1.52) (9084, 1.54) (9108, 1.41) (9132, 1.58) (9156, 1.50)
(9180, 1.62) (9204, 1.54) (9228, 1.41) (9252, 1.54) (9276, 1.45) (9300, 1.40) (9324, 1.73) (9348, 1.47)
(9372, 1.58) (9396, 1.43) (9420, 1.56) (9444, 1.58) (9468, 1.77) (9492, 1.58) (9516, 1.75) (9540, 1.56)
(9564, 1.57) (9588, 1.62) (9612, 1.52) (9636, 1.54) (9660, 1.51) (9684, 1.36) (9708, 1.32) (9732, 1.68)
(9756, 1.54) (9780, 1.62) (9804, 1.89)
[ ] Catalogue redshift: 0.22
